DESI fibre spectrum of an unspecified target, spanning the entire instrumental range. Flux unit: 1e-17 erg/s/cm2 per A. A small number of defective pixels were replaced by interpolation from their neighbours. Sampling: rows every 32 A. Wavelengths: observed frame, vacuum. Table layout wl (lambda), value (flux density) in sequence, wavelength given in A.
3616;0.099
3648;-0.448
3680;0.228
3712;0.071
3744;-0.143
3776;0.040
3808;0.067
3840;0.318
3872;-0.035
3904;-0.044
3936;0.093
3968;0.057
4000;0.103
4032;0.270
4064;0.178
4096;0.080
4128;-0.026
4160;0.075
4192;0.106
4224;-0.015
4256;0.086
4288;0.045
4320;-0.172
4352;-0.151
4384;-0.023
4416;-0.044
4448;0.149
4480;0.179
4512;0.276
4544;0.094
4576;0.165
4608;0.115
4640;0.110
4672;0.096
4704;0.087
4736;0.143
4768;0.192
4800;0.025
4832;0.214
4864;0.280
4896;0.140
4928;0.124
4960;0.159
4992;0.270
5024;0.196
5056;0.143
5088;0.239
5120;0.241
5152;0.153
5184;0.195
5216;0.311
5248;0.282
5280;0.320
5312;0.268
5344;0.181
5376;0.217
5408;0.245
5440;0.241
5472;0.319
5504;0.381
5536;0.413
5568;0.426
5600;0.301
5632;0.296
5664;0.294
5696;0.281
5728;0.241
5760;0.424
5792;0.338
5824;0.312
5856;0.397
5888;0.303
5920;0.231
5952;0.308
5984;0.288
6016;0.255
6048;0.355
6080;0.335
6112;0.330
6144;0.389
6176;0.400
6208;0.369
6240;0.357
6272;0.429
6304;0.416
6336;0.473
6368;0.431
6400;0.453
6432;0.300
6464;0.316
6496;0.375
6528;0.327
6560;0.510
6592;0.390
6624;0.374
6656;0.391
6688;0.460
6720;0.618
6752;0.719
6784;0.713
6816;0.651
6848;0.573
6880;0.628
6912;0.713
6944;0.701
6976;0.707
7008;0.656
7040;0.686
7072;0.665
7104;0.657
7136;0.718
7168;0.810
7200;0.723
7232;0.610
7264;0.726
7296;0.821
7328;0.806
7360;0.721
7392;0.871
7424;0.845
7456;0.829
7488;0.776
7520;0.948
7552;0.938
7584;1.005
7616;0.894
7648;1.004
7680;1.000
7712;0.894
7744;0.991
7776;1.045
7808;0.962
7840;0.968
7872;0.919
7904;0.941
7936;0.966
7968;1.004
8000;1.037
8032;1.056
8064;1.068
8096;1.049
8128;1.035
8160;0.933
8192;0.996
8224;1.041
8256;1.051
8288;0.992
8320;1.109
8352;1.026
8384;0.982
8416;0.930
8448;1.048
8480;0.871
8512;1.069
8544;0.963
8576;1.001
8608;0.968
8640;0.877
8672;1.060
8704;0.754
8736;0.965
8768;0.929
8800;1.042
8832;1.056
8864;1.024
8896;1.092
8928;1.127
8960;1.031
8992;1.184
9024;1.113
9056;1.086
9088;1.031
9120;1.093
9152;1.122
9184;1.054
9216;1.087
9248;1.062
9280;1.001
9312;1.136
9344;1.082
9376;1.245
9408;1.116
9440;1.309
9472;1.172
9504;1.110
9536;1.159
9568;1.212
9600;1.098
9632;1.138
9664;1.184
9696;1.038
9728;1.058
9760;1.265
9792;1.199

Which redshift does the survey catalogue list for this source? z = 0.680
